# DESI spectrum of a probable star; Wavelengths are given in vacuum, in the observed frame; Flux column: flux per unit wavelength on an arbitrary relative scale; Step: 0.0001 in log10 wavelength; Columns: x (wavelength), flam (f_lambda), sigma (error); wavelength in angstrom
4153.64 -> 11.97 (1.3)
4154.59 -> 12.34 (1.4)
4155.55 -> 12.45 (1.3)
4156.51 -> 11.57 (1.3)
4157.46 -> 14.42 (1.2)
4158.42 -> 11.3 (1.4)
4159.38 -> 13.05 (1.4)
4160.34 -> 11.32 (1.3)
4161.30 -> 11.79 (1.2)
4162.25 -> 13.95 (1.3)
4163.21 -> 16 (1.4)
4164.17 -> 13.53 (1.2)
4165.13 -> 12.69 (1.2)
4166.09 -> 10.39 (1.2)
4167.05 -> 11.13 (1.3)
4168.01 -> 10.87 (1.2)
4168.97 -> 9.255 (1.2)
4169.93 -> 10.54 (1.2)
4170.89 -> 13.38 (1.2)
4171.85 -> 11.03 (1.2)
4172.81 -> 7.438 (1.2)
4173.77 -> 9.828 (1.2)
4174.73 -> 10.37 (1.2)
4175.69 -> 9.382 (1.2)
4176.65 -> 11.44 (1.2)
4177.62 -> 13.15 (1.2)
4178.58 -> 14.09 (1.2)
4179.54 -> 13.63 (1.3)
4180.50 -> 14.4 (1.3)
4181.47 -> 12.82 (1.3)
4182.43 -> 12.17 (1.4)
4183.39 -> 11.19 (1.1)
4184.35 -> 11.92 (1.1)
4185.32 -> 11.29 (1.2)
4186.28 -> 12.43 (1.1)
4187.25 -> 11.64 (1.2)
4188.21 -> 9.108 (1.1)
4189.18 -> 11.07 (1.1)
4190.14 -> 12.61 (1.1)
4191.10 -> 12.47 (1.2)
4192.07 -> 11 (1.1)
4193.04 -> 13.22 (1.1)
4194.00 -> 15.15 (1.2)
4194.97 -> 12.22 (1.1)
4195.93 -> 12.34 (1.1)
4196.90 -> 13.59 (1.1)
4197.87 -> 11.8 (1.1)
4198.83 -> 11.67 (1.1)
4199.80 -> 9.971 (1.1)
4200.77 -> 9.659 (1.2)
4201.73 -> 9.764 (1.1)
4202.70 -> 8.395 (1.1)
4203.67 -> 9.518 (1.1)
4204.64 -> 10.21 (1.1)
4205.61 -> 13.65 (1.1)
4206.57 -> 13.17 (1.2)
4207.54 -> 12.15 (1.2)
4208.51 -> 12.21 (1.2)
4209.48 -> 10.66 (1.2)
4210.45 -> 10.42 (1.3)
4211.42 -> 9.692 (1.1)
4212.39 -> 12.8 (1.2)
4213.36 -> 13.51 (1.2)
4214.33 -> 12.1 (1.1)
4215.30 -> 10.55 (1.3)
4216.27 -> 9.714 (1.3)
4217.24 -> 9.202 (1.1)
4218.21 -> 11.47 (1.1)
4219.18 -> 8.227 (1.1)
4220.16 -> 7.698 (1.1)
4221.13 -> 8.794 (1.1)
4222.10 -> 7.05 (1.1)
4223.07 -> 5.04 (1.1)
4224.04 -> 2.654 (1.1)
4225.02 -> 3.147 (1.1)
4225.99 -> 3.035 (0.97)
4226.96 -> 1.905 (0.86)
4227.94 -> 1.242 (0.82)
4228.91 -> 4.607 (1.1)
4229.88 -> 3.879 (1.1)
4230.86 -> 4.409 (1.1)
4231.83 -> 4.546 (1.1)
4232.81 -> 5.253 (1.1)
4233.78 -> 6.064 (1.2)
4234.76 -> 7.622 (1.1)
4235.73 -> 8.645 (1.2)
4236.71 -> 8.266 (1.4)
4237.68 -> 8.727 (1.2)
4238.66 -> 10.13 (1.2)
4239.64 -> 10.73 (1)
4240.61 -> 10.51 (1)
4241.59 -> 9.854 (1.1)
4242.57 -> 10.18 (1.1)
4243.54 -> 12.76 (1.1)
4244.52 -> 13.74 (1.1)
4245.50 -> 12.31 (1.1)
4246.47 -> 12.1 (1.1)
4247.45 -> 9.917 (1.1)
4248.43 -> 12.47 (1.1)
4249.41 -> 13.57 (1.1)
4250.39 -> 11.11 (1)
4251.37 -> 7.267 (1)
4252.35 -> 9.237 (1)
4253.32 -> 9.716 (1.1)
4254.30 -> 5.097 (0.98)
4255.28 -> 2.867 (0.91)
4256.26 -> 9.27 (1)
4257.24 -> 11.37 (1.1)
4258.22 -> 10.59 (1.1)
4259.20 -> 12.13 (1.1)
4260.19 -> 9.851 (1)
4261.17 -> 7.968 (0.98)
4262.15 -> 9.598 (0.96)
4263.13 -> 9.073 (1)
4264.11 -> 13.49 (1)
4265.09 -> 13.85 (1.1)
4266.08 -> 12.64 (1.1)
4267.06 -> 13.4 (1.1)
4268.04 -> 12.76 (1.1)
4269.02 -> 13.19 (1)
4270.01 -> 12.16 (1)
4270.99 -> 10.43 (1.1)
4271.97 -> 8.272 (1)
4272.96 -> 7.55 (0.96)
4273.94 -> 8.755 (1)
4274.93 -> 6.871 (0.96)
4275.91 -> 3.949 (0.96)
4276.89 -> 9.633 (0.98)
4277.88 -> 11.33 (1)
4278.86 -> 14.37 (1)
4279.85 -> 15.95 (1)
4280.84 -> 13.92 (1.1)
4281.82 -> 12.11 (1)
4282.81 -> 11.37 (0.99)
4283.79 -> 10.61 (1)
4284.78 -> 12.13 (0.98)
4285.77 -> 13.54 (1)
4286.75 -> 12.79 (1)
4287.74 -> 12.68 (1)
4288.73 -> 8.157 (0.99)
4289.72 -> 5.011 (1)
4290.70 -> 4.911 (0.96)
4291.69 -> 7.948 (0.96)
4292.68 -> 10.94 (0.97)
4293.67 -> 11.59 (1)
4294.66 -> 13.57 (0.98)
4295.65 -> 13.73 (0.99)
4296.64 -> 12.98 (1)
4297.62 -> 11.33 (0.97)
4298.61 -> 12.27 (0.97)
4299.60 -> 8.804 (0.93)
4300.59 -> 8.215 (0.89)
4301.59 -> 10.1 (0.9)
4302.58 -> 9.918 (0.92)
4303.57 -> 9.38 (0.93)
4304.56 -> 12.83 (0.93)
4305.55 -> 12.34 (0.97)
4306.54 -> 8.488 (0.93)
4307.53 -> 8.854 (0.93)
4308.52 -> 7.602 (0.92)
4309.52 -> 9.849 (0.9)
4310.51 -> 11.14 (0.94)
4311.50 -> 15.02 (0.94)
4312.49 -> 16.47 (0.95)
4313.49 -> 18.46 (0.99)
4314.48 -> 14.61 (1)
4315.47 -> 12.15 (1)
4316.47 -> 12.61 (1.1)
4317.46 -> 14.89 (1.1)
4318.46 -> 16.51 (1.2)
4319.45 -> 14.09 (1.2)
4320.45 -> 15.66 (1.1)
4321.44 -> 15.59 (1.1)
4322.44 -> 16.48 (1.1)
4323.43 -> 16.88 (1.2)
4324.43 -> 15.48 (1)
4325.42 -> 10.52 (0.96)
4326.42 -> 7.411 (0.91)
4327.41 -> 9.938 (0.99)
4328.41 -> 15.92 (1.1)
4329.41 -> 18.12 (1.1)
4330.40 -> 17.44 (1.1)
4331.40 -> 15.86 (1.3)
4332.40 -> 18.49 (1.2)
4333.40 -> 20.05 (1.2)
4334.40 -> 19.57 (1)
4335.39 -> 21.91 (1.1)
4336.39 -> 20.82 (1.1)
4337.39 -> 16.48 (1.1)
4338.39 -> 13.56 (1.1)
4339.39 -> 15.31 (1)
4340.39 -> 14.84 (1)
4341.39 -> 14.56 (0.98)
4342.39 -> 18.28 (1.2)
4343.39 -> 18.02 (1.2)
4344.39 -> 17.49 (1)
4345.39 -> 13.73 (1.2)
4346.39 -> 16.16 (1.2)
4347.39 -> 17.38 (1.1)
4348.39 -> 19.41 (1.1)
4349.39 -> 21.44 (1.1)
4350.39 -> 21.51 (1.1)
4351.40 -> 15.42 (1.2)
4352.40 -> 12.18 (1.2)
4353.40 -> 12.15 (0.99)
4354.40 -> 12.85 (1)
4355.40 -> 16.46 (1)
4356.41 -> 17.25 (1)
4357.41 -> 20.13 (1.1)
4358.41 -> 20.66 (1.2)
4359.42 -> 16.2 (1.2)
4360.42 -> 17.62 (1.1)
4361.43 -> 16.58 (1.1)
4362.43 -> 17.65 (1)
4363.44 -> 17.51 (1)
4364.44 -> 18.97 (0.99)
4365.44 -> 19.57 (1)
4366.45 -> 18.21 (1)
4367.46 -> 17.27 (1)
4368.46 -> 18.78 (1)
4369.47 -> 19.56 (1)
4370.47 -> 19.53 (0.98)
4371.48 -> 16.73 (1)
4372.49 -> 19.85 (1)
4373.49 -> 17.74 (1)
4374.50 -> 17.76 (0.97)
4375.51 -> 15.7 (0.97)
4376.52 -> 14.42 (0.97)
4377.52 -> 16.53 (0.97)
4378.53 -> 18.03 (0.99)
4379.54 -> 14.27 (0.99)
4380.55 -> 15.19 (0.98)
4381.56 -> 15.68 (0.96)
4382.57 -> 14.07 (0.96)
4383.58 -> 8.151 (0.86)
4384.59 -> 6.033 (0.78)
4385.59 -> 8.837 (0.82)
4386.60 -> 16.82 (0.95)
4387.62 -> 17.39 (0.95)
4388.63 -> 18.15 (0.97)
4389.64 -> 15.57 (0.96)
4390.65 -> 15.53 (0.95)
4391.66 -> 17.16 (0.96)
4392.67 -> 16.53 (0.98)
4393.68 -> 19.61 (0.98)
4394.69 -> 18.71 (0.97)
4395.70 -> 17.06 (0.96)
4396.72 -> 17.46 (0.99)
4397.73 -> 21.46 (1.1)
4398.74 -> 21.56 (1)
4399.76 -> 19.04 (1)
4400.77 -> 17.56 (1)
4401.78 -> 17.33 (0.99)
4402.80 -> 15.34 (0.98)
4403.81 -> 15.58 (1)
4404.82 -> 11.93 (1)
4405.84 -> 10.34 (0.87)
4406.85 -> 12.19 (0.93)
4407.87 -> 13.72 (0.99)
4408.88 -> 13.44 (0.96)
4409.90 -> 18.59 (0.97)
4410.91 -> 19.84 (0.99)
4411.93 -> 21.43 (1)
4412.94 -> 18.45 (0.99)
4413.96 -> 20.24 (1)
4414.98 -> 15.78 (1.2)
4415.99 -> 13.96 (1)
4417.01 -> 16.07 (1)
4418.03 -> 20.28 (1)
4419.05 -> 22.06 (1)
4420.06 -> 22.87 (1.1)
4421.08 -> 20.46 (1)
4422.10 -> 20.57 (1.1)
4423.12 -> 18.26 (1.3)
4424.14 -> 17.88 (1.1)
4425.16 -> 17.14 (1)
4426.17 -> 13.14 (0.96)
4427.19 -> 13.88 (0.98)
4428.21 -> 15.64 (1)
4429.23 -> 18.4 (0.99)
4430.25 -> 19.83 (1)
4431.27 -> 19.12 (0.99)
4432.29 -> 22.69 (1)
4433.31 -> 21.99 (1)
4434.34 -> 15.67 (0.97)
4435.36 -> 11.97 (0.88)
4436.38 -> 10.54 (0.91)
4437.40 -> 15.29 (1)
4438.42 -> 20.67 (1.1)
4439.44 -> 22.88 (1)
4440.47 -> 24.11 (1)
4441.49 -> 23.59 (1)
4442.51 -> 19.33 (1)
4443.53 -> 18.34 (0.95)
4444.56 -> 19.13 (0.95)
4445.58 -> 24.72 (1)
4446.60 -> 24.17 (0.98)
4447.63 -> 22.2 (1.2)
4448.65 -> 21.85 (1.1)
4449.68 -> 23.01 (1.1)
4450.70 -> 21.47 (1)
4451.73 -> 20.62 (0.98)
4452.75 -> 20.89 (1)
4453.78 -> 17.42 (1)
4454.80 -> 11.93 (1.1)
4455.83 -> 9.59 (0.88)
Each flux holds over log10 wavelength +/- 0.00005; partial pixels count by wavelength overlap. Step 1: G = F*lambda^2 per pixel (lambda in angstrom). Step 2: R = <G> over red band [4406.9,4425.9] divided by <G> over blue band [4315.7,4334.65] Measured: 1.24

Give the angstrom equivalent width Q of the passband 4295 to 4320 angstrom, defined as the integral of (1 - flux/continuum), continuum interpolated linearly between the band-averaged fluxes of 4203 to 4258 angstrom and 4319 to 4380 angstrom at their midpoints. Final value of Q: 3.40 angstrom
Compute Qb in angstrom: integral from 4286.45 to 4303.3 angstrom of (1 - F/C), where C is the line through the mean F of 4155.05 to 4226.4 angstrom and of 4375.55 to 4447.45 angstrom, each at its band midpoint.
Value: 4.5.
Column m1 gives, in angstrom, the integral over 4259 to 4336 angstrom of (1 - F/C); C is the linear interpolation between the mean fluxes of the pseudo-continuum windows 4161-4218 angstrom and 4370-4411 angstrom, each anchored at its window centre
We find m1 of 9.48 angstrom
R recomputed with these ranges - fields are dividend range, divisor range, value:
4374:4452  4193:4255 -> 2.06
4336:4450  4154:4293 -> 1.82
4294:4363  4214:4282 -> 1.69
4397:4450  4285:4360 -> 1.36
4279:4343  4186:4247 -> 1.46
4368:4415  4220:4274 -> 1.99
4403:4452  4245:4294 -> 1.90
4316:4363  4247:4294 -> 1.63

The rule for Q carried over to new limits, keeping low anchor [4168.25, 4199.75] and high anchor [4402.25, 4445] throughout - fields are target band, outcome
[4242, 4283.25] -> 9.1 angstrom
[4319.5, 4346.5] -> -1.1 angstrom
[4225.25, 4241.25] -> 8.4 angstrom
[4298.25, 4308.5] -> 3.3 angstrom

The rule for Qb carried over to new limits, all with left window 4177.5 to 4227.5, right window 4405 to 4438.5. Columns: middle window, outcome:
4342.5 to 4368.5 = -3.6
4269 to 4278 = 2.7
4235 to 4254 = 2.2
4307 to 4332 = 0.4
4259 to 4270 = 0.7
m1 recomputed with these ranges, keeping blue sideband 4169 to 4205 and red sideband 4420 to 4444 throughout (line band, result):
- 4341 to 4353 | -0.82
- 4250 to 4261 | 3.71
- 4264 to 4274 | 1.63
